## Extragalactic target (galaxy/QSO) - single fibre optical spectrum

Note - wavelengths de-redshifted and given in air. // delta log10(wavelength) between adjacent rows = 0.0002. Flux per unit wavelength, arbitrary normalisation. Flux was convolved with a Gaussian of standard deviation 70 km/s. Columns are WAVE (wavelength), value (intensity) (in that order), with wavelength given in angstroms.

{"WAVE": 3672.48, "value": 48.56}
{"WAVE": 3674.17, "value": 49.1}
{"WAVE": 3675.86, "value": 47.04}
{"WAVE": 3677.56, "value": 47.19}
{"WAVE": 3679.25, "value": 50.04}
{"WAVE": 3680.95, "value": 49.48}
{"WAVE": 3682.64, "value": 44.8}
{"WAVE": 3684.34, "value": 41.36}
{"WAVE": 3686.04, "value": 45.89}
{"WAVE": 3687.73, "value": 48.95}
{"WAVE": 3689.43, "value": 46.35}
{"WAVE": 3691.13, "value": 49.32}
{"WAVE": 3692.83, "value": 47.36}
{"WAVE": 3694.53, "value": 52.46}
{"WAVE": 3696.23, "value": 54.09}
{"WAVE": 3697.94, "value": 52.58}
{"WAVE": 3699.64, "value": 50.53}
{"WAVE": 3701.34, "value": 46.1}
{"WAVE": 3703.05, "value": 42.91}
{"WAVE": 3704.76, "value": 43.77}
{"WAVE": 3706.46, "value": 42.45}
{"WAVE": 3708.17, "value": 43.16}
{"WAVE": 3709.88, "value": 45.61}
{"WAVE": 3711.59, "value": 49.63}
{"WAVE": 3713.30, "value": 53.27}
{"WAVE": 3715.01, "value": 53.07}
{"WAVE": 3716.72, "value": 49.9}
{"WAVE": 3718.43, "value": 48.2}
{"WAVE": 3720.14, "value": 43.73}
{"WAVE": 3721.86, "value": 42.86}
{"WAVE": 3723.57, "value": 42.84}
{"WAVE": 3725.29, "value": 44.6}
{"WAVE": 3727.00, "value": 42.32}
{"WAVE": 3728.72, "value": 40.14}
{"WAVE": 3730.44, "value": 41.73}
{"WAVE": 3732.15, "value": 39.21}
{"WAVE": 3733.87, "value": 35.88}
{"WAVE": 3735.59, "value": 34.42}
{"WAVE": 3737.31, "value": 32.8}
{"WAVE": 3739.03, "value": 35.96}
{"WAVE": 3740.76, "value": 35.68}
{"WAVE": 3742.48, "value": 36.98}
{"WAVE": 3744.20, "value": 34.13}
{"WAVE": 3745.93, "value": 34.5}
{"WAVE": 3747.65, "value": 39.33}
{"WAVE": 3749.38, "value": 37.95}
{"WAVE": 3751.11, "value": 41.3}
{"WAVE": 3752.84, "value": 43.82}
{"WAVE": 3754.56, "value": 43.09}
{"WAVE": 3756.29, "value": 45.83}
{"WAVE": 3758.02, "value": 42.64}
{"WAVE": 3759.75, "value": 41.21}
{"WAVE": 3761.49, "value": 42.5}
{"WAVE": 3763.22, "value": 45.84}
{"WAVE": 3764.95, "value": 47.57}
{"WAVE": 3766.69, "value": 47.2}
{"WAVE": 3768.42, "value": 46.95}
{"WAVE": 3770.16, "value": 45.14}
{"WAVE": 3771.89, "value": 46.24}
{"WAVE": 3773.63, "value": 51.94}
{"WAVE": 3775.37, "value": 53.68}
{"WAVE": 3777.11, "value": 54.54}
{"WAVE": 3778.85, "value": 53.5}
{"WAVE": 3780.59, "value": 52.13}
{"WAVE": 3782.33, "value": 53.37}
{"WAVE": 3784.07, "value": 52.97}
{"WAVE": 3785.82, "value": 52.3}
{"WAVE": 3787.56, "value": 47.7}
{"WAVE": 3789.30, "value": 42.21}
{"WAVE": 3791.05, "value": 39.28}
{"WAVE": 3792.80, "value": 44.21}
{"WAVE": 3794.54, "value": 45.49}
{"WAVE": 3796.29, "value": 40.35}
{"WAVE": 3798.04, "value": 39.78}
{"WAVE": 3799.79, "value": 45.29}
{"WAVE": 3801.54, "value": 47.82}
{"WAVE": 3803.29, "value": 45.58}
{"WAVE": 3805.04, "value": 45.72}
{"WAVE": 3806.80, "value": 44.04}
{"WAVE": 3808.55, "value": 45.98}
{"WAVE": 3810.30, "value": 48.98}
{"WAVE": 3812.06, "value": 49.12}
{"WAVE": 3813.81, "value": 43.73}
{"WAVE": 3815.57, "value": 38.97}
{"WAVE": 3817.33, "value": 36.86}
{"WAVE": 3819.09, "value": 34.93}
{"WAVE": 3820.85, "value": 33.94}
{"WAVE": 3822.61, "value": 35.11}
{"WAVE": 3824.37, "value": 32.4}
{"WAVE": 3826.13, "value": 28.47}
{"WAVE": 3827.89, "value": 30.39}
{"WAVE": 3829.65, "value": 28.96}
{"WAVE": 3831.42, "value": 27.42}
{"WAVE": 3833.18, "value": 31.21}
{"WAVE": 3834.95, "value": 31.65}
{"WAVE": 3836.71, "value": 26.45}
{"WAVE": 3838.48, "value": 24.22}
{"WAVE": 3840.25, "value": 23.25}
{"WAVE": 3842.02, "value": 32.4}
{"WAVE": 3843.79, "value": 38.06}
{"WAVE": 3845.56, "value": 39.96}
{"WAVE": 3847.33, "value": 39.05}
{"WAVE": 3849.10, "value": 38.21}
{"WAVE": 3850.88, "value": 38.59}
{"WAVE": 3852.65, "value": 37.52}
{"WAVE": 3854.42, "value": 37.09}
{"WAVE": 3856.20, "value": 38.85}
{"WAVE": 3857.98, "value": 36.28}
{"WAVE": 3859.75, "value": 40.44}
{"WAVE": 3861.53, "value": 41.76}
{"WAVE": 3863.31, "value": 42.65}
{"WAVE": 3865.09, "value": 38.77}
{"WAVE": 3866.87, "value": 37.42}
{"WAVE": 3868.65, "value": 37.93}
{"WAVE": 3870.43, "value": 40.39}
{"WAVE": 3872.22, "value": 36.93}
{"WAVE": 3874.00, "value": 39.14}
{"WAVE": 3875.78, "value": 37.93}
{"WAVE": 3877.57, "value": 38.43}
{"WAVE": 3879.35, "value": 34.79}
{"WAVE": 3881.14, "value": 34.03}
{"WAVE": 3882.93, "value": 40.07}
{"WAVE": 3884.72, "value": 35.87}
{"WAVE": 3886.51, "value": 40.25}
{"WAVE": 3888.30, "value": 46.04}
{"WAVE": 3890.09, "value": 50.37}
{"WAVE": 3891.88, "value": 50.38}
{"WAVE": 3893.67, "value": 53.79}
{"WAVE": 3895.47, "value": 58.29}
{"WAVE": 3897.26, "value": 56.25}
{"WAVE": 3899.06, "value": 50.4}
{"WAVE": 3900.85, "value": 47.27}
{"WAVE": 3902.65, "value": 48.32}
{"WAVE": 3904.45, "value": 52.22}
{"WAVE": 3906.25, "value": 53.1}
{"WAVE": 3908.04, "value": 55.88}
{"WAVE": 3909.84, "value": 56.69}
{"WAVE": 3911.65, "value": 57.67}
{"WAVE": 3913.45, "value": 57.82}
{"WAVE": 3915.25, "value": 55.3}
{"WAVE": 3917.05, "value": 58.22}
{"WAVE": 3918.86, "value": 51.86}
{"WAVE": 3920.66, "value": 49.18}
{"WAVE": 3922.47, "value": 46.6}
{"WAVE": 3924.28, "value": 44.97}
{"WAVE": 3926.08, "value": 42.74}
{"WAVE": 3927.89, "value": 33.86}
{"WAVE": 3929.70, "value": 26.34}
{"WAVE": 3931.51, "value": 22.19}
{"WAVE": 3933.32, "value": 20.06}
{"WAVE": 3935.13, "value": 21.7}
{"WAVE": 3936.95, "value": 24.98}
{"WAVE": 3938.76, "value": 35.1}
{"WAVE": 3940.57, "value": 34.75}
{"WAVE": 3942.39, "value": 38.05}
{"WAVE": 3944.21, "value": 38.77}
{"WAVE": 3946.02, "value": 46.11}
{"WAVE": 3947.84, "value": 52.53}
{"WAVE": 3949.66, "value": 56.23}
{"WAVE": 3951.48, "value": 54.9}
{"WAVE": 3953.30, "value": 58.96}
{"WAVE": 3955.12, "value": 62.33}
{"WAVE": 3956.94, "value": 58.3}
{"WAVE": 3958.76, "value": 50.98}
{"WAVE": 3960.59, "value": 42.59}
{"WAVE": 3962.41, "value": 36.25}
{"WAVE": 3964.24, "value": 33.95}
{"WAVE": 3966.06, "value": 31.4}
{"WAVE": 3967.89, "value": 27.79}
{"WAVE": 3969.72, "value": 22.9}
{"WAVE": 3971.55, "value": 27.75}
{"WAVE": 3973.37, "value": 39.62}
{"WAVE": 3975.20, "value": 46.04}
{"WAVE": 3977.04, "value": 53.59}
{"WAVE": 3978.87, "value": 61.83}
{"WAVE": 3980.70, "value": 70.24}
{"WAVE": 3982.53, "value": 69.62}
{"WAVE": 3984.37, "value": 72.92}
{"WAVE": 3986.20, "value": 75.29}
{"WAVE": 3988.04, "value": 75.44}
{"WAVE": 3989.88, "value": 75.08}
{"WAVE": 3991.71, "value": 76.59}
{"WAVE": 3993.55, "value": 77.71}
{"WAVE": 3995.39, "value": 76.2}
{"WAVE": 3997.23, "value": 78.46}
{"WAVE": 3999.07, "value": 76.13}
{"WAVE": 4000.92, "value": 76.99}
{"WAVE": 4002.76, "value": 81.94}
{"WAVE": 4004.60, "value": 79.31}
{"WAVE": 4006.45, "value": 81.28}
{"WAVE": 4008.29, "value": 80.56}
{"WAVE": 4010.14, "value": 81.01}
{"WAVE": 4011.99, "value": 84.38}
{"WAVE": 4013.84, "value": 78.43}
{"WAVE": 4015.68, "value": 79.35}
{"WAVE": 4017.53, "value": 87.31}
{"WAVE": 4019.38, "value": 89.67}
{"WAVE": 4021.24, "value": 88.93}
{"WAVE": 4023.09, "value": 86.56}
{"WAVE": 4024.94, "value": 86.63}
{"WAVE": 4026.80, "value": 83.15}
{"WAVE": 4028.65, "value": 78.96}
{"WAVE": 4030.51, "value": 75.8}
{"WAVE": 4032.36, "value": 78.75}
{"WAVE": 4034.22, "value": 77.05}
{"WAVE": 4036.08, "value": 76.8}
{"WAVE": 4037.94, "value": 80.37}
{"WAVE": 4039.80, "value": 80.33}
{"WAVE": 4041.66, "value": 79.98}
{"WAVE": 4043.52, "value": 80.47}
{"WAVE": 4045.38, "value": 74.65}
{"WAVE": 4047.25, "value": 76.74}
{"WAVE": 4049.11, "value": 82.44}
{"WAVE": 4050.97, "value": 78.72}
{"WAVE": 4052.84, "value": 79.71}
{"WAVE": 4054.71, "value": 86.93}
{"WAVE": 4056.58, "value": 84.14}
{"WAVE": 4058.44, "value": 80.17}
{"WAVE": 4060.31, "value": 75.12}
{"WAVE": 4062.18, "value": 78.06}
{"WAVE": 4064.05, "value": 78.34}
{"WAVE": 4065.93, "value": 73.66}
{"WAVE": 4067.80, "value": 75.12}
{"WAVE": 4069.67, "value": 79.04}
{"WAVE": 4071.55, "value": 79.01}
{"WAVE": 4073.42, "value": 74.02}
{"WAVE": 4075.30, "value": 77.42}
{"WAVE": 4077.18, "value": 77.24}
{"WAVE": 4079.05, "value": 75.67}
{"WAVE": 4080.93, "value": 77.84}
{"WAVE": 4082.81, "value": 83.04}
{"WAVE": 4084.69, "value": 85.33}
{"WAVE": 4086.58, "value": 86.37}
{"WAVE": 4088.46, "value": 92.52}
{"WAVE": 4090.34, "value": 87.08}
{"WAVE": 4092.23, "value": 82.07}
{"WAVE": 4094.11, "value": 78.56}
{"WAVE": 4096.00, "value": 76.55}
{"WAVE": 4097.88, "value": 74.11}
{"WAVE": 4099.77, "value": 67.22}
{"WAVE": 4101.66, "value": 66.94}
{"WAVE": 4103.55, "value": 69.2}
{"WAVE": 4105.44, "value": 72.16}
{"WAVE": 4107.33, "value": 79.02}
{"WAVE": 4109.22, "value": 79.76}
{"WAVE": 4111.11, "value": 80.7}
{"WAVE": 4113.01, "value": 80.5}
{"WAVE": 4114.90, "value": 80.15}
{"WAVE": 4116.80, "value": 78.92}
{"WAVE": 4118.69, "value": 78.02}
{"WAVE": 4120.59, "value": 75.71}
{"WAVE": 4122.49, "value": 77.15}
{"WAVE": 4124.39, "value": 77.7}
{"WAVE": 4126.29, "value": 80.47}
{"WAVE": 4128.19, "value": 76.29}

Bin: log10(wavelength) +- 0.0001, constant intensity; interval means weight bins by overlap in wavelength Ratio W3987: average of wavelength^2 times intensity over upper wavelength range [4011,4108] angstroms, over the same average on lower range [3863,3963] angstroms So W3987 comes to 1.9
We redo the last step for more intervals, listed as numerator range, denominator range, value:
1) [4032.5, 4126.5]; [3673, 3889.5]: 2.18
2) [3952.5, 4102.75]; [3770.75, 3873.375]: 2.01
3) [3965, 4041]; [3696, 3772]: 1.91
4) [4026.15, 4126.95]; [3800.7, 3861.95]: 2.41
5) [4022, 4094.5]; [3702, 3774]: 2.21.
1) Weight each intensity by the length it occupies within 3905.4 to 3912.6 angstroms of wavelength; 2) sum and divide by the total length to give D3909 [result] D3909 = 55.9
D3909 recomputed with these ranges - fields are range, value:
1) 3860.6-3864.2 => 42.1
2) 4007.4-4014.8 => 81.1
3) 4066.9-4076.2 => 76.9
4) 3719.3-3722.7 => 43.2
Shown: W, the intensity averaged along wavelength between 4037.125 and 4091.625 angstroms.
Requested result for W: 80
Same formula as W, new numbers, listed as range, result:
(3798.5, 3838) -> 37.7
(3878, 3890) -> 39.3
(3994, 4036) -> 81.1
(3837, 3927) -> 43.6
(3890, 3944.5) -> 44.9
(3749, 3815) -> 46.3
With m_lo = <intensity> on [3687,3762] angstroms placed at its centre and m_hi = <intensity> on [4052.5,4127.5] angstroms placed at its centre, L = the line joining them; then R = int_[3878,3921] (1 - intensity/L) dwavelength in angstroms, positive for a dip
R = 7.6 angstroms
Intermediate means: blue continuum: 43.5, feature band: 49.7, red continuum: 78.5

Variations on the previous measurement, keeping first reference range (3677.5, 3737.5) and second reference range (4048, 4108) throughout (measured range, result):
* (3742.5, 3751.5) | 2.19 angstroms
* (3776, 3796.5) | 1.60 angstroms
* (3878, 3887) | 3.57 angstroms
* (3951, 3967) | 4.80 angstroms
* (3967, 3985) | 5.36 angstroms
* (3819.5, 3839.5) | 9.34 angstroms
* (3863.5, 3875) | 4.09 angstroms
